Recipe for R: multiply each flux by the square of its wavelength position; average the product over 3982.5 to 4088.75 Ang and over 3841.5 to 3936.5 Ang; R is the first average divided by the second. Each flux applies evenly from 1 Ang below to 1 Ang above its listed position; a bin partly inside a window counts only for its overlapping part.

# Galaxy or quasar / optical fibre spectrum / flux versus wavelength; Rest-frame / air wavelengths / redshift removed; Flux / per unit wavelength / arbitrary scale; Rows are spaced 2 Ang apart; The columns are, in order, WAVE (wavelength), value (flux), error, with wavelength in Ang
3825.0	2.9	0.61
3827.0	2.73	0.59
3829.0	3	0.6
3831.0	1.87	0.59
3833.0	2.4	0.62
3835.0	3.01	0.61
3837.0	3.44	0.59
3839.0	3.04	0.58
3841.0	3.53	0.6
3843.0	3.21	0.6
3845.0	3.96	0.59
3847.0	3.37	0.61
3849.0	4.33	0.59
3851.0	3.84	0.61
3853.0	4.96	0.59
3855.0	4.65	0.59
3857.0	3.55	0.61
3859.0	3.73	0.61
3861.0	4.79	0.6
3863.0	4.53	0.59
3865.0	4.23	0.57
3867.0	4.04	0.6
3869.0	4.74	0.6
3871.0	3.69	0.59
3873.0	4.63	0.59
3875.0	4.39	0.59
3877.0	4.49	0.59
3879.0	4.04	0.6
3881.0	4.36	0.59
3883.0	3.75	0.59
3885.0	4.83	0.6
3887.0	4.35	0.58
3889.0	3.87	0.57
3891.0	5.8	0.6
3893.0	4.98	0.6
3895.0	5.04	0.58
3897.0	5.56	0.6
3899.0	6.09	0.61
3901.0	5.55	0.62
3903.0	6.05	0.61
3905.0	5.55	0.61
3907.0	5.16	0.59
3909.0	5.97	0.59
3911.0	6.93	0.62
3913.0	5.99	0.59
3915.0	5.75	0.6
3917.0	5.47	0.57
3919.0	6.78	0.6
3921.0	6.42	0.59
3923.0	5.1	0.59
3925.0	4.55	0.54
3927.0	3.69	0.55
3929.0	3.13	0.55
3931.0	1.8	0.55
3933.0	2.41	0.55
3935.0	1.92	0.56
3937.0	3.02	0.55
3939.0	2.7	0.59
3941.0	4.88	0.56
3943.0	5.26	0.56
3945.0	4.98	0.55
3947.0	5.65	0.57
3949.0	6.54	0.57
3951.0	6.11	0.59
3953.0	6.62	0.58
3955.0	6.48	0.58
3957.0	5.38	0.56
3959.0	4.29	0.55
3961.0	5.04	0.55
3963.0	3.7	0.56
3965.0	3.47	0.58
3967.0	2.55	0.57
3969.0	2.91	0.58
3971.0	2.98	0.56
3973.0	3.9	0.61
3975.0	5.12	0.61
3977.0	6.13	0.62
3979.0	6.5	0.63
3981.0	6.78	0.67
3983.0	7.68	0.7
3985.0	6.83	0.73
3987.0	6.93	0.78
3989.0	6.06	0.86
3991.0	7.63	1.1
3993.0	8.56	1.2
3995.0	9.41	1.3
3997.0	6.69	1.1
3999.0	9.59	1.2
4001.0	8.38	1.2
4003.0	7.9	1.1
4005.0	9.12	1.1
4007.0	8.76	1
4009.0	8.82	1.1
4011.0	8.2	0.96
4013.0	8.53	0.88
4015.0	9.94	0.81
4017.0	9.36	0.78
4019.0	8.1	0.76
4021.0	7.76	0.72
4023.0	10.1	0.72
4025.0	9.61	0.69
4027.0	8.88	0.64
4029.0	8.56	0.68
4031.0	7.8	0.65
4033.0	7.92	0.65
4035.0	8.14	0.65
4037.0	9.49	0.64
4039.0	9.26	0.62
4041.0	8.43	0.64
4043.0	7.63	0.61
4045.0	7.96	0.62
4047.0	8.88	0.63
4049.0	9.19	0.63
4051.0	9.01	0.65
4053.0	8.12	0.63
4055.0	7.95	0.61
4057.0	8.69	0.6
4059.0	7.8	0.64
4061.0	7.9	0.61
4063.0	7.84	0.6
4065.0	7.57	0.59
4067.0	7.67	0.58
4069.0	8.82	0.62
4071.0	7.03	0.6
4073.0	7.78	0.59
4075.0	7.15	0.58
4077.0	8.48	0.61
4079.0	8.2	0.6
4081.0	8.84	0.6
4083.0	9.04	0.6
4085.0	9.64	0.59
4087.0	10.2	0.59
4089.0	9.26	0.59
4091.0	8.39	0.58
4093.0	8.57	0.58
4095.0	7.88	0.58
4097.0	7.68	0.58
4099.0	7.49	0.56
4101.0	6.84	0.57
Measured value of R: 1.97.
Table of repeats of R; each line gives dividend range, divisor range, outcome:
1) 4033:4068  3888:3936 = 1.79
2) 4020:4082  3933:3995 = 1.66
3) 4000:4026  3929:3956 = 2.05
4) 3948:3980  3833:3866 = 1.34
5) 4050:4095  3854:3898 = 2.07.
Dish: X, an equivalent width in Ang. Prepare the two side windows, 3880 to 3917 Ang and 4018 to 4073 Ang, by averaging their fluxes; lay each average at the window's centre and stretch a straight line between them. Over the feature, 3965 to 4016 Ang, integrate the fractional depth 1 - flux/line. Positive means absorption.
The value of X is 2.3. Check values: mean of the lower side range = 5.31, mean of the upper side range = 8.36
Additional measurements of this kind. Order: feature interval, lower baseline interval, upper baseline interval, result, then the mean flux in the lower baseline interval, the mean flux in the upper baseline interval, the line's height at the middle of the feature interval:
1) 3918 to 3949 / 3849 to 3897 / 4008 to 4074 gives 8.6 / 4.43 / 8.45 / 5.87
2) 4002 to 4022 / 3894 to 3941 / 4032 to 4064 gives -3.4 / 4.81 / 8.39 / 7.4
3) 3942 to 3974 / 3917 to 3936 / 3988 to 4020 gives 5.3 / 4.06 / 8.44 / 5.84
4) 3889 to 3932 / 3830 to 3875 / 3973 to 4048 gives 0.5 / 3.81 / 8.09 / 5.38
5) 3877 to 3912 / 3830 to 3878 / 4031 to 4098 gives -3.0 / 3.85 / 8.37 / 4.72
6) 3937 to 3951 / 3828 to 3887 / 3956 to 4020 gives 2.1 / 3.88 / 6.73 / 5.77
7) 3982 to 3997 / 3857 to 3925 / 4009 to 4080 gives -0.7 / 5.02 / 8.4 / 7.19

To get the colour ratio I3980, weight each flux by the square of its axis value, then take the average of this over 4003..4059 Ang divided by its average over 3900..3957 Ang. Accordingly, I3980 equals 1.8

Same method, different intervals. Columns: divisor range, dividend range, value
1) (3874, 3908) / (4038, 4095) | 1.86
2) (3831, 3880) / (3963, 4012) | 1.82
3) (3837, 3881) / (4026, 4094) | 2.29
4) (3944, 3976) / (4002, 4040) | 1.91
